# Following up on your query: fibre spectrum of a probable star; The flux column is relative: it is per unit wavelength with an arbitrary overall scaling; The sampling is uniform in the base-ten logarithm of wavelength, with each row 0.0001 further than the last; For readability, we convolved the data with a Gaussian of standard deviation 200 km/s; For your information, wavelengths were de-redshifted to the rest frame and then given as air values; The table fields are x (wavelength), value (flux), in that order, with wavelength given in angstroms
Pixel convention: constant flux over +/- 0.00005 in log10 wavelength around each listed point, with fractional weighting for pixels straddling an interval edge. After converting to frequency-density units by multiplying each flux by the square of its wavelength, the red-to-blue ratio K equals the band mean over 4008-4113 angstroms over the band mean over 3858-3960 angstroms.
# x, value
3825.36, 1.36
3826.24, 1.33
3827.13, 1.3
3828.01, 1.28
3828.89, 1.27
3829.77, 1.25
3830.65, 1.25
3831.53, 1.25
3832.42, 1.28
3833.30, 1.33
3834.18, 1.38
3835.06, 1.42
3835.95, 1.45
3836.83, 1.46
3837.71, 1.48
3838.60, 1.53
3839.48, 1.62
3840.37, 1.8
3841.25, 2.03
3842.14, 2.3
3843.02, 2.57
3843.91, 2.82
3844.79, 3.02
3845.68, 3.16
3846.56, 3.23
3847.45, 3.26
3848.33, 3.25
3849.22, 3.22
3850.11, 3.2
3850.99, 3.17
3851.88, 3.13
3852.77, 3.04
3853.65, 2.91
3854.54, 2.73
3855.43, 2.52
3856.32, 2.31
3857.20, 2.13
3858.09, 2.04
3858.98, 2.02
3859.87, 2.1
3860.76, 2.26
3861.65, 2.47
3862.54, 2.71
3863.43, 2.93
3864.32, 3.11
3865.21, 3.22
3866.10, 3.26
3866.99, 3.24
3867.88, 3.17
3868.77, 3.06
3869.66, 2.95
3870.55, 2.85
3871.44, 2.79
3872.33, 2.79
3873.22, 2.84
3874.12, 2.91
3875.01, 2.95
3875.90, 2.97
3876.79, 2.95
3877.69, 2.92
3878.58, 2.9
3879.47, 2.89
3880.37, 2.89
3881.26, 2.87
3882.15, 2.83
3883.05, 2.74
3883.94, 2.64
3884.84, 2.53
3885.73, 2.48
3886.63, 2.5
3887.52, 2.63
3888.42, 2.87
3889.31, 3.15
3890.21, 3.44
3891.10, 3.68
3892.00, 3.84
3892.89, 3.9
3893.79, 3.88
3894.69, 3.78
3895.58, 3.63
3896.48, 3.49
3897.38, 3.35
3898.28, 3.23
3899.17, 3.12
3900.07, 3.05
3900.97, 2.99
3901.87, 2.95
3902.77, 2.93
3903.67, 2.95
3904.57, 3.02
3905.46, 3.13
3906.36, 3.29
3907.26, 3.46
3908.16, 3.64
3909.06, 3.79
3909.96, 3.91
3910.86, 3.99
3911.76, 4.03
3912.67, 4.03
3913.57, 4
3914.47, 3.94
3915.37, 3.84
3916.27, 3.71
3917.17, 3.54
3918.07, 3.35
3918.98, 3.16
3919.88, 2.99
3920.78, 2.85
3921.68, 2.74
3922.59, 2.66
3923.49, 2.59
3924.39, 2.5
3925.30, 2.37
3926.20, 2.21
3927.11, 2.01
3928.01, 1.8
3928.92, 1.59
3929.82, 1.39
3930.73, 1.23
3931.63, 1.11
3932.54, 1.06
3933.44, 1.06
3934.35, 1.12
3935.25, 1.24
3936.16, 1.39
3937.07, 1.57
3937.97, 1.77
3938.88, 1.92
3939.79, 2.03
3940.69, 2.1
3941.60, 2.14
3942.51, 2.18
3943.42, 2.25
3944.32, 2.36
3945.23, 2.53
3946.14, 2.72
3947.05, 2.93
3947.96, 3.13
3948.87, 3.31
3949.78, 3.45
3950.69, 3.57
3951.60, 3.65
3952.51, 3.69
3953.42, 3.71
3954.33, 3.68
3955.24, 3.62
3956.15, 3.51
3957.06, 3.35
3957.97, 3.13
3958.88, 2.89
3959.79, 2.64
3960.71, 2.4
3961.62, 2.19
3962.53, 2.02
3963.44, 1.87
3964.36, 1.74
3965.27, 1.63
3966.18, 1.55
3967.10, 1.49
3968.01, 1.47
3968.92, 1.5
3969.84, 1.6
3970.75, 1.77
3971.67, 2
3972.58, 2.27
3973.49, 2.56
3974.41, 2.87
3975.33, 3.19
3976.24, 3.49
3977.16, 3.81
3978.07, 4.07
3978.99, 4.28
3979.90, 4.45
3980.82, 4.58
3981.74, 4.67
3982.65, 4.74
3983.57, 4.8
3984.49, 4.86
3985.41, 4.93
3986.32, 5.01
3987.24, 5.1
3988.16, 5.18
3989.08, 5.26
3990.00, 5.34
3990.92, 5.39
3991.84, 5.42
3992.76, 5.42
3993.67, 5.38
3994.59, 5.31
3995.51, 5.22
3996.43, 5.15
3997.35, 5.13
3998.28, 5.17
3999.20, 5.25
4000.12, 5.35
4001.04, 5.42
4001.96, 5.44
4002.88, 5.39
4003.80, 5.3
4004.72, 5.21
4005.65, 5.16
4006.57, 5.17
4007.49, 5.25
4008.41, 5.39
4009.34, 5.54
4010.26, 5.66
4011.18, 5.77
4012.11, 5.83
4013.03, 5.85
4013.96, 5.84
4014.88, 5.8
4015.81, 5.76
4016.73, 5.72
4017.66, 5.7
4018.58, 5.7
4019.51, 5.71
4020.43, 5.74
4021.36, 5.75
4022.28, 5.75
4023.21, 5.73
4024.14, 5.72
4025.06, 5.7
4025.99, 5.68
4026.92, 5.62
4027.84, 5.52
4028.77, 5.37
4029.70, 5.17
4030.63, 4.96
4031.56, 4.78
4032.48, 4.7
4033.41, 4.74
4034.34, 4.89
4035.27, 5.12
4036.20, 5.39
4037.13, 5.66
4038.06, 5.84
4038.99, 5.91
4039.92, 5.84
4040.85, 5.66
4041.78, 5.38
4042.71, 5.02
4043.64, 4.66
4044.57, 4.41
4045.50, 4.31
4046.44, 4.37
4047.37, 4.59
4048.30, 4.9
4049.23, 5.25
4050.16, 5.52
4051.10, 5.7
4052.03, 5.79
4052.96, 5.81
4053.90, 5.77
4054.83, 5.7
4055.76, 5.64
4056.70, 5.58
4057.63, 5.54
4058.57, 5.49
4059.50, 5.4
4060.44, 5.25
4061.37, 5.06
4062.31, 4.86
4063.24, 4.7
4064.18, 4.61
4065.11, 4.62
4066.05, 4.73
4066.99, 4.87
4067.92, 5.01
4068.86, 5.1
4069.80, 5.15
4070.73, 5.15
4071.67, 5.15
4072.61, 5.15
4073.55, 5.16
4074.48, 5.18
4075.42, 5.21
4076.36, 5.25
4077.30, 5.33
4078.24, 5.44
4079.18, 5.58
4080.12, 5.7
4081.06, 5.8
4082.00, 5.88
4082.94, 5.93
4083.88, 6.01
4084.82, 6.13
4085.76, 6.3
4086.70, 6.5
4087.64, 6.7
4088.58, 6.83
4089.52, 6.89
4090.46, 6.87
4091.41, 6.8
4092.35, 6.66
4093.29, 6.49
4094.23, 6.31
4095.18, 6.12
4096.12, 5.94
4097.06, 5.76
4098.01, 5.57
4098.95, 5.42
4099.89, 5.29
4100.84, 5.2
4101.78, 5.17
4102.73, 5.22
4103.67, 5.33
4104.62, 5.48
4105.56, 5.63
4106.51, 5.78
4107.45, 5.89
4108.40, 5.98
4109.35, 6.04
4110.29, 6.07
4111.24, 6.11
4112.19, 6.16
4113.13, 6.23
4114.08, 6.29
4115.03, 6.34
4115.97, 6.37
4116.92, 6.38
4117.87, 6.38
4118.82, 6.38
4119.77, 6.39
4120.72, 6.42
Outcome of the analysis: 2.09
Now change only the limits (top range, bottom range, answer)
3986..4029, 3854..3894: 2.05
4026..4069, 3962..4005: 1.33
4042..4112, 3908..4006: 1.77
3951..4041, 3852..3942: 1.71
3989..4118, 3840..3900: 2.08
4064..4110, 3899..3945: 2.36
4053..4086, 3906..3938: 2.18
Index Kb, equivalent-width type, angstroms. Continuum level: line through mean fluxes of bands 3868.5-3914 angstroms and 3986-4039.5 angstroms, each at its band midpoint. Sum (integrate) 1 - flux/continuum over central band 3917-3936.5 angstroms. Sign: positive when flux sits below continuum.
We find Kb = 8.9 angstroms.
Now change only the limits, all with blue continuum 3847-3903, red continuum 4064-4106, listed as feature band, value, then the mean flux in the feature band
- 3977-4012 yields -4.80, 5.12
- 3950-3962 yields 2.27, 3.24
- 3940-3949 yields 3.12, 2.52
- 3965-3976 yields 5.69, 2.03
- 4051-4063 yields -0.41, 5.49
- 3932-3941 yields 5.38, 1.51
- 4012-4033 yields -3.05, 5.56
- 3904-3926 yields 0.81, 3.34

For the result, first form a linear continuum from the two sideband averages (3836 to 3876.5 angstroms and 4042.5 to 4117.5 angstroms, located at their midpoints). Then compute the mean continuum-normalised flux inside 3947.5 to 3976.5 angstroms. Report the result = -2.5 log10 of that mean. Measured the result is 0.46 mag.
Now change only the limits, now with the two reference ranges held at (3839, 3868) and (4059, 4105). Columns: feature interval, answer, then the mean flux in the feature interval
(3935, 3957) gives 0.40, 2.71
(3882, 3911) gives 0.01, 3.23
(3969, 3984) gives 0.25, 3.4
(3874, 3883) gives 0.05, 2.9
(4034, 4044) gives -0.07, 5.41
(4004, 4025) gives -0.18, 5.62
